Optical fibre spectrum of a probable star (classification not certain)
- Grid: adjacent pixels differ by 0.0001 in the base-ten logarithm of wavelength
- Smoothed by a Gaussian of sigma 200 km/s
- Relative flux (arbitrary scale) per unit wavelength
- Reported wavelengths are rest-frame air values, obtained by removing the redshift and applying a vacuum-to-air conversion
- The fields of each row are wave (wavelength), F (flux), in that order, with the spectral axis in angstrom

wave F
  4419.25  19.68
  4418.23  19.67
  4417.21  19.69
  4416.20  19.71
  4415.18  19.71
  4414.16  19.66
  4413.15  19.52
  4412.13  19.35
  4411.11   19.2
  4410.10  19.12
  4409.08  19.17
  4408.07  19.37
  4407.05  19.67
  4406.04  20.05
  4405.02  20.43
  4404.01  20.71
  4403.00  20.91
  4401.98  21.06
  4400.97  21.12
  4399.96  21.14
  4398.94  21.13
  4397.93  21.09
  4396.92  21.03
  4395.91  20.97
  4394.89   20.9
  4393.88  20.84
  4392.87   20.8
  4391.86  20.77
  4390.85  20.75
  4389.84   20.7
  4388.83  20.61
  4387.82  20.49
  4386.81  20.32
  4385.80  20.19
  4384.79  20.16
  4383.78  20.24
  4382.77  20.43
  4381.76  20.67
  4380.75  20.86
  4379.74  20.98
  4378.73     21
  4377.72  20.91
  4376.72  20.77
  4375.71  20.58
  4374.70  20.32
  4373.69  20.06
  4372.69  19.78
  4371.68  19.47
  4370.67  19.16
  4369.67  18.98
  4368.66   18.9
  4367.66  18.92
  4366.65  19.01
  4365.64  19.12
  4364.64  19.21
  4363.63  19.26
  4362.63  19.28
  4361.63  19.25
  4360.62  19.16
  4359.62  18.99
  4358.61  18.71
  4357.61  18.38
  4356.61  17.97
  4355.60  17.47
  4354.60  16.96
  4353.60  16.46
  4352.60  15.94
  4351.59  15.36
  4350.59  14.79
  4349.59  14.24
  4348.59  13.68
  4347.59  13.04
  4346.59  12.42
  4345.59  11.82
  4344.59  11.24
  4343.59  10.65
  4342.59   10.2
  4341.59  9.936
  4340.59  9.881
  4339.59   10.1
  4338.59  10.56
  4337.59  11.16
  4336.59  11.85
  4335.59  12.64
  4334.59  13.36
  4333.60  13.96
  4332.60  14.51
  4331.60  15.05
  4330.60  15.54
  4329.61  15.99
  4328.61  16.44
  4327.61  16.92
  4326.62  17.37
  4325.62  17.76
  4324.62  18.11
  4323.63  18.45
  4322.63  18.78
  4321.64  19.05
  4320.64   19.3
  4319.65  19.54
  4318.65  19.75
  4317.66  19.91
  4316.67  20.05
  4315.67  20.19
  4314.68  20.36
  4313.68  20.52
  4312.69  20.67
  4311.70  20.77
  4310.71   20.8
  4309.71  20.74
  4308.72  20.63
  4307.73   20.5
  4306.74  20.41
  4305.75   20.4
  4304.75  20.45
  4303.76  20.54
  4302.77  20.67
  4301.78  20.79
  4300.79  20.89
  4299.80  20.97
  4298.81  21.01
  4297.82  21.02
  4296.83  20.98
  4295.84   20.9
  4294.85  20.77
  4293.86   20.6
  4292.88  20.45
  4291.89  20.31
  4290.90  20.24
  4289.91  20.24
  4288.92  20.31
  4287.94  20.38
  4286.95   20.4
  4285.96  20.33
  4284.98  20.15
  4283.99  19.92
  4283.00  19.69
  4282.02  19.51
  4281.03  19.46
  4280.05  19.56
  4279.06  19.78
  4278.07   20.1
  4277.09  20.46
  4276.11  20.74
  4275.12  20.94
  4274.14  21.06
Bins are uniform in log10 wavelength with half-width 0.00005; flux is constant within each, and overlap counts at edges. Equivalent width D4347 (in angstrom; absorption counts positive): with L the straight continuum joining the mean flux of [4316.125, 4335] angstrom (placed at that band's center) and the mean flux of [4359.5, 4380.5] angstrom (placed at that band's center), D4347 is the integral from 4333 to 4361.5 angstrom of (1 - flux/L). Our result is 7.0 angstrom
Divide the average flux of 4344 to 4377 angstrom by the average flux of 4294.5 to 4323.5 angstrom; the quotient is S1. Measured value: 0.9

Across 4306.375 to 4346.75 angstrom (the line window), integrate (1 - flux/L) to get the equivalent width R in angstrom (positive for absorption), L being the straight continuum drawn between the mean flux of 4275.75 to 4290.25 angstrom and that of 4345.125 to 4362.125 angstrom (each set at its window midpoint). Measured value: 3.4 angstrom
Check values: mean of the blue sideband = 20.1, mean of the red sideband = 16.2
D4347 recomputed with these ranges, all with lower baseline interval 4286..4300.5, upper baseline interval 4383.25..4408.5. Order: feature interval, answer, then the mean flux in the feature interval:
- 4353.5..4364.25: 1.1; 18.4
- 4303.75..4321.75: 0.3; 20.3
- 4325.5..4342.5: 5.8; 13.5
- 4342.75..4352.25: 3.5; 13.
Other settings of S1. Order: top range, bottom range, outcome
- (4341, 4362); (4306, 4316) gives 0.73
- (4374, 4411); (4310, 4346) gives 1.29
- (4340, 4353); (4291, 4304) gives 0.60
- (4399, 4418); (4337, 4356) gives 1.55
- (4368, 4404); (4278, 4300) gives 1.01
